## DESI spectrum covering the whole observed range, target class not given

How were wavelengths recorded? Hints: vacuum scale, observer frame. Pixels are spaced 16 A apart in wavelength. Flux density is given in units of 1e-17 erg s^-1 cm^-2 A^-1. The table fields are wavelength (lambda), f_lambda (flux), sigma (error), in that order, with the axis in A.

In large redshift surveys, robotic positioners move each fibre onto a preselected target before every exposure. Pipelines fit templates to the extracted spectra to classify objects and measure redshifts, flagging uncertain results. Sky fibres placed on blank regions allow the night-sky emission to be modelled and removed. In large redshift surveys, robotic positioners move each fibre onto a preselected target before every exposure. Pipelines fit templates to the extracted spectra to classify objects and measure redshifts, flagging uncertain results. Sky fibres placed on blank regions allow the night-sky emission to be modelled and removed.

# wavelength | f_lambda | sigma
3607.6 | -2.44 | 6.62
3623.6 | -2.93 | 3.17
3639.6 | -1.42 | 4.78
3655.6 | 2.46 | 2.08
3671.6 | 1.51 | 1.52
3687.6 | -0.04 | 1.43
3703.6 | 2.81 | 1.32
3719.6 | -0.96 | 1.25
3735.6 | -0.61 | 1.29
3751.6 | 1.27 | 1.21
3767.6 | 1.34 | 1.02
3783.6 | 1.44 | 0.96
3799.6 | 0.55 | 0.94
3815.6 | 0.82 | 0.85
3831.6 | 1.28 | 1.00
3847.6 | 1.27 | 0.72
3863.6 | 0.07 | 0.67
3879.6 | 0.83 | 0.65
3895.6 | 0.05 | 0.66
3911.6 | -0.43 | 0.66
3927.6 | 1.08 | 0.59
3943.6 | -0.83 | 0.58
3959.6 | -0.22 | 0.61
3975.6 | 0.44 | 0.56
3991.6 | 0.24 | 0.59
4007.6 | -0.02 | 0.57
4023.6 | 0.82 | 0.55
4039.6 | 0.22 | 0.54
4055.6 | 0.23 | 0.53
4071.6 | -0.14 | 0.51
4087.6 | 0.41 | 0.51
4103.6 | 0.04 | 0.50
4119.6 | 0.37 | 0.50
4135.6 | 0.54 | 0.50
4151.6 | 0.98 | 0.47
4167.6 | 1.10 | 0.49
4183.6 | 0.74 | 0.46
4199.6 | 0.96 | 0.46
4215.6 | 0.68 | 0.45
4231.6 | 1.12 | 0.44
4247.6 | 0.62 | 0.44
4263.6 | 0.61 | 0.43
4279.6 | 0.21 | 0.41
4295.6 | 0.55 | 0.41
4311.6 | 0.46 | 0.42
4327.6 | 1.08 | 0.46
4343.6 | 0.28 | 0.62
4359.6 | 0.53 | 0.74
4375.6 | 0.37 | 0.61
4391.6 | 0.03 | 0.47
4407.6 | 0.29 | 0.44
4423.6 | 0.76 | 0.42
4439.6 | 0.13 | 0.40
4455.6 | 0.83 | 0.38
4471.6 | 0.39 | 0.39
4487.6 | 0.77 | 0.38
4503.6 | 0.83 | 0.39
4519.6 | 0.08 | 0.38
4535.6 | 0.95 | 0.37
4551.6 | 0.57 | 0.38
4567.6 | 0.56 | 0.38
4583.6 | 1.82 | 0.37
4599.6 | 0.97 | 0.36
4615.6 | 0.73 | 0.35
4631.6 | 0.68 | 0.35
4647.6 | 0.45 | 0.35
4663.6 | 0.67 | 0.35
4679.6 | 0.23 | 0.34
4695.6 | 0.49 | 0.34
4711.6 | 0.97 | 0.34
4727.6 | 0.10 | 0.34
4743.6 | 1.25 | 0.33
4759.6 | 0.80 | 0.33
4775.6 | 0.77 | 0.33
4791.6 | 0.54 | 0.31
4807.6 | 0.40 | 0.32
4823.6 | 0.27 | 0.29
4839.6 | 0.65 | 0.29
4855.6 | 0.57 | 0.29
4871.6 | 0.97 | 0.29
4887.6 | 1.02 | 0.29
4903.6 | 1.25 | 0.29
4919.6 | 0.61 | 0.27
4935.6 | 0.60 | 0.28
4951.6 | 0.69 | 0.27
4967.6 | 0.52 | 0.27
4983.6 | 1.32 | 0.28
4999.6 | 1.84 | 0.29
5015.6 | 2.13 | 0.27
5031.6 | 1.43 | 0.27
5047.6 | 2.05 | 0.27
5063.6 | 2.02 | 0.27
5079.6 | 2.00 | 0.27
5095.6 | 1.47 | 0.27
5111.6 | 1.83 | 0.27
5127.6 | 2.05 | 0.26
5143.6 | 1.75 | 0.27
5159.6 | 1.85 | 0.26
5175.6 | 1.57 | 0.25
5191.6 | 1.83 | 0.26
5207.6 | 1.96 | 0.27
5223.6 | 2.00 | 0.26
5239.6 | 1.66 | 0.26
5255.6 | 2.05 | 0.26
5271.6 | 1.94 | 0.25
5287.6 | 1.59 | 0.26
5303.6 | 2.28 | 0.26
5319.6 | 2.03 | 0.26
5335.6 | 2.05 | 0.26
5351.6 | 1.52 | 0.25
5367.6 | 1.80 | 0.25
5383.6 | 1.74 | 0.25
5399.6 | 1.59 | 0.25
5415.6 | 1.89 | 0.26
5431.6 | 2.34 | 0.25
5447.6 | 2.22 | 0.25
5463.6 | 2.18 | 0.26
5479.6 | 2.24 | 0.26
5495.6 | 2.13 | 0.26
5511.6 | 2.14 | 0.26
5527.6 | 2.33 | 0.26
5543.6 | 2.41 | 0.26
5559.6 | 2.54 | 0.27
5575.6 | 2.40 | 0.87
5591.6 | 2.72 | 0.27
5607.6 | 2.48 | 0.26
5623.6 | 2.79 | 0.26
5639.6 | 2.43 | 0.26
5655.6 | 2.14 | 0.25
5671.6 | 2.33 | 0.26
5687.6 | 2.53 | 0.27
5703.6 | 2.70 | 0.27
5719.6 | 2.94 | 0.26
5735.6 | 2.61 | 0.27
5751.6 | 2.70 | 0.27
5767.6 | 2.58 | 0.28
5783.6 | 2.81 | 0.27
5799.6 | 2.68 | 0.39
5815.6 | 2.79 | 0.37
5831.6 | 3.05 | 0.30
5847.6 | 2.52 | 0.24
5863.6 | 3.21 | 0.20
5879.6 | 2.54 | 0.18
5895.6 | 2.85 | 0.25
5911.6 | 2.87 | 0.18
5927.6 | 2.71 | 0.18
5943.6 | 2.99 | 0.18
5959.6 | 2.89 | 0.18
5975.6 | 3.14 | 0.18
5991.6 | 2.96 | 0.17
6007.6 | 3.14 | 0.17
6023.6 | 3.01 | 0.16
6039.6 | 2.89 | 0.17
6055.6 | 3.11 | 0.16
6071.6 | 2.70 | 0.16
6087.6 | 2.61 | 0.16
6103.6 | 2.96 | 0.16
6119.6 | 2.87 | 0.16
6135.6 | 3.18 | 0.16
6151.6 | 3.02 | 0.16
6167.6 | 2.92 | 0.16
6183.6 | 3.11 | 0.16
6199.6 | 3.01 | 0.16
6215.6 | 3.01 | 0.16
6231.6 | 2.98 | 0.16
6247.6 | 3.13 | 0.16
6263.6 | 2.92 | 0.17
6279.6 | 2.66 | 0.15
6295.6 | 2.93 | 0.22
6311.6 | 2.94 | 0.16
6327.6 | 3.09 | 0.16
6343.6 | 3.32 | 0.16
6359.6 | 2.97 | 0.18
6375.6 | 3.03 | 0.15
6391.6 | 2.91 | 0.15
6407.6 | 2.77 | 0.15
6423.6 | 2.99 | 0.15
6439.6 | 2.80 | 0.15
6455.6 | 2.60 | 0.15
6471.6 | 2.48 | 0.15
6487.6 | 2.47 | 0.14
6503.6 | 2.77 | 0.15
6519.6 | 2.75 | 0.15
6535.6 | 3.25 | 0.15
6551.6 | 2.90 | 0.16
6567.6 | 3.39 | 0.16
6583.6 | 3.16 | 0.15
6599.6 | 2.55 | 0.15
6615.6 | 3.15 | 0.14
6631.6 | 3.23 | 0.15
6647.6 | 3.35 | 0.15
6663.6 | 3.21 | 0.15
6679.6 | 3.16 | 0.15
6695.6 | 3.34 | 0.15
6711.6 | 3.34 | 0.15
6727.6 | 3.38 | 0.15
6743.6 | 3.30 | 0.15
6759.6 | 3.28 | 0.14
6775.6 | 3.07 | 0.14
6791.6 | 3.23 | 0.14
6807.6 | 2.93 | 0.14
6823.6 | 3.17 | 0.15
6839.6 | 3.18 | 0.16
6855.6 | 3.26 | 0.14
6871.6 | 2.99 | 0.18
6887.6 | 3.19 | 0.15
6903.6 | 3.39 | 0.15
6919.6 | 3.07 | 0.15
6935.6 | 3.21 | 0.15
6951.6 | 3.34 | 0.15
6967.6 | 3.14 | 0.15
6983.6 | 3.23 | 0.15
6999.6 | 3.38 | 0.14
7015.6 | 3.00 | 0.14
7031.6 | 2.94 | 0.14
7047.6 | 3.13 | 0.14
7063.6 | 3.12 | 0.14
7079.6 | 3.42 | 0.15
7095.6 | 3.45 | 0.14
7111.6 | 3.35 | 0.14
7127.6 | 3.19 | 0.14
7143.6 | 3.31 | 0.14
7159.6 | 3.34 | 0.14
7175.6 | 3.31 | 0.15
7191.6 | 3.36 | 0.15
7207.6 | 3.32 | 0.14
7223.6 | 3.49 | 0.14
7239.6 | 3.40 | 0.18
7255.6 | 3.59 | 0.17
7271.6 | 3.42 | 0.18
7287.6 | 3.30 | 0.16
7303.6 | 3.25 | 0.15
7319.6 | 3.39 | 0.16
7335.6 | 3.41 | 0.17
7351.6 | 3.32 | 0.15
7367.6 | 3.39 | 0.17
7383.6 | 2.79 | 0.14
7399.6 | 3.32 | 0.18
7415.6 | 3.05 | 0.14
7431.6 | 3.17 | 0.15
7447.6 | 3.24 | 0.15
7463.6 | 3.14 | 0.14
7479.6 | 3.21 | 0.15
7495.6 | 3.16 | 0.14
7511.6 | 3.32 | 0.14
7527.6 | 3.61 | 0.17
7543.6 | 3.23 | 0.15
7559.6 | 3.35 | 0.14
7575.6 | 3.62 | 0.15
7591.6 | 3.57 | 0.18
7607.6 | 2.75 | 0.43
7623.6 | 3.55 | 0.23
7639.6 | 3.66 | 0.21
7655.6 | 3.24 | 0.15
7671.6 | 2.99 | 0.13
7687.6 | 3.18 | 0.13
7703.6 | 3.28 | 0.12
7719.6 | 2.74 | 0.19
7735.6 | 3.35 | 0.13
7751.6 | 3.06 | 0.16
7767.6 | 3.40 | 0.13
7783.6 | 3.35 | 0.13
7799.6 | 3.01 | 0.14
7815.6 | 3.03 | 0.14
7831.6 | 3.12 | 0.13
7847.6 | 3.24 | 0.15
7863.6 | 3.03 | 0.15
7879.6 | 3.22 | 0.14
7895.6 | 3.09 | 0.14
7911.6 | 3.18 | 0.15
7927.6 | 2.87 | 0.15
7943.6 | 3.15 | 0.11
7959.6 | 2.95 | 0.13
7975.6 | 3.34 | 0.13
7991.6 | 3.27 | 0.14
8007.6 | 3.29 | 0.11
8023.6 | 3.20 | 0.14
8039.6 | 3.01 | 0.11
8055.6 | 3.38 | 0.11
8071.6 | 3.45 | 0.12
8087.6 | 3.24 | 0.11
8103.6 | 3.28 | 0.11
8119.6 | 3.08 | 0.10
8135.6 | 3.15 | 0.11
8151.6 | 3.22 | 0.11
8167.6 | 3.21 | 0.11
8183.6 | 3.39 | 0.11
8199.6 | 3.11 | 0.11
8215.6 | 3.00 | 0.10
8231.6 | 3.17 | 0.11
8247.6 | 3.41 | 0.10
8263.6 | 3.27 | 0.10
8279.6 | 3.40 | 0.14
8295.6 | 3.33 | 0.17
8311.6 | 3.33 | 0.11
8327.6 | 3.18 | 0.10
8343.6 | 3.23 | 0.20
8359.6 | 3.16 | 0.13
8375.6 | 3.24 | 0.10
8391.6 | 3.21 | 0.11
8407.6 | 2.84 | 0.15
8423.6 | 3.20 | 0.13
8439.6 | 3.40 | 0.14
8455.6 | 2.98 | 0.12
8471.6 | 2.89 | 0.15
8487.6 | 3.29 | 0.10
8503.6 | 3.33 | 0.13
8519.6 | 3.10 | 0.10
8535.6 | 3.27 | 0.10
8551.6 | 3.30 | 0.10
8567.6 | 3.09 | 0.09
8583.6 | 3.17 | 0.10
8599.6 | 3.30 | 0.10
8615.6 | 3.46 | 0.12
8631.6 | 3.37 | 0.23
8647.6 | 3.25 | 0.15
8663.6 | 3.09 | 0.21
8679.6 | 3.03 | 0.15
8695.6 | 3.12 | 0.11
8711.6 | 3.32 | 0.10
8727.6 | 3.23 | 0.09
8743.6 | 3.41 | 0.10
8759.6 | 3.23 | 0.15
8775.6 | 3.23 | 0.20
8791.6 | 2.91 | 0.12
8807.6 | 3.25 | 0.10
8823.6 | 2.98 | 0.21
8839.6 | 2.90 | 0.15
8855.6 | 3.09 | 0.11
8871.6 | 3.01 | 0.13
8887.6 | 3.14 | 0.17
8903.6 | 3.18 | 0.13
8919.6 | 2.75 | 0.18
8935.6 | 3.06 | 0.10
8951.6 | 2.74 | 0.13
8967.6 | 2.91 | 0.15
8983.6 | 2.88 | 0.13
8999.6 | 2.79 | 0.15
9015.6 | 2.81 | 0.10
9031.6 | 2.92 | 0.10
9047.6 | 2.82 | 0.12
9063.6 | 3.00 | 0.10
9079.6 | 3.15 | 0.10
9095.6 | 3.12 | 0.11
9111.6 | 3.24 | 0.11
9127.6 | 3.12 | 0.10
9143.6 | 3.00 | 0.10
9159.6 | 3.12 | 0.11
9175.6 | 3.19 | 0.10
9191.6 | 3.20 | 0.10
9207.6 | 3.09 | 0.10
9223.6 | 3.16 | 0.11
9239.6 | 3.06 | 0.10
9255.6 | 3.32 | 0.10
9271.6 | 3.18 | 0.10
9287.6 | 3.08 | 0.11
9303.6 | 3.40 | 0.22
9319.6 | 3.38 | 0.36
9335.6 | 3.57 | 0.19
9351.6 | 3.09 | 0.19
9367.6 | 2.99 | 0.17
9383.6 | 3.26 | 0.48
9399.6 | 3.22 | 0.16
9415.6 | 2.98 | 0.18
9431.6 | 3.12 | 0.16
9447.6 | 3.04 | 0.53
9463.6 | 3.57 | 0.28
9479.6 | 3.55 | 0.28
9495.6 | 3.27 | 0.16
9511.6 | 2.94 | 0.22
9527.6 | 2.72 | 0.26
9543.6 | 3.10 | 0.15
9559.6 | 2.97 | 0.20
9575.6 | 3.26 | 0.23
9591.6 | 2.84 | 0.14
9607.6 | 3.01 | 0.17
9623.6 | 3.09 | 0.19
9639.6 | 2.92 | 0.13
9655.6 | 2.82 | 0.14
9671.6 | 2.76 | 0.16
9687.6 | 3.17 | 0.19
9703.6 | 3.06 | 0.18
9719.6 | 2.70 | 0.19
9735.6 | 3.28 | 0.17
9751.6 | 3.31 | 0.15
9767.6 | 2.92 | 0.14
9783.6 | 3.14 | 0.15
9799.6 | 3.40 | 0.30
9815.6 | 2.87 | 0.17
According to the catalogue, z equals 0.252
